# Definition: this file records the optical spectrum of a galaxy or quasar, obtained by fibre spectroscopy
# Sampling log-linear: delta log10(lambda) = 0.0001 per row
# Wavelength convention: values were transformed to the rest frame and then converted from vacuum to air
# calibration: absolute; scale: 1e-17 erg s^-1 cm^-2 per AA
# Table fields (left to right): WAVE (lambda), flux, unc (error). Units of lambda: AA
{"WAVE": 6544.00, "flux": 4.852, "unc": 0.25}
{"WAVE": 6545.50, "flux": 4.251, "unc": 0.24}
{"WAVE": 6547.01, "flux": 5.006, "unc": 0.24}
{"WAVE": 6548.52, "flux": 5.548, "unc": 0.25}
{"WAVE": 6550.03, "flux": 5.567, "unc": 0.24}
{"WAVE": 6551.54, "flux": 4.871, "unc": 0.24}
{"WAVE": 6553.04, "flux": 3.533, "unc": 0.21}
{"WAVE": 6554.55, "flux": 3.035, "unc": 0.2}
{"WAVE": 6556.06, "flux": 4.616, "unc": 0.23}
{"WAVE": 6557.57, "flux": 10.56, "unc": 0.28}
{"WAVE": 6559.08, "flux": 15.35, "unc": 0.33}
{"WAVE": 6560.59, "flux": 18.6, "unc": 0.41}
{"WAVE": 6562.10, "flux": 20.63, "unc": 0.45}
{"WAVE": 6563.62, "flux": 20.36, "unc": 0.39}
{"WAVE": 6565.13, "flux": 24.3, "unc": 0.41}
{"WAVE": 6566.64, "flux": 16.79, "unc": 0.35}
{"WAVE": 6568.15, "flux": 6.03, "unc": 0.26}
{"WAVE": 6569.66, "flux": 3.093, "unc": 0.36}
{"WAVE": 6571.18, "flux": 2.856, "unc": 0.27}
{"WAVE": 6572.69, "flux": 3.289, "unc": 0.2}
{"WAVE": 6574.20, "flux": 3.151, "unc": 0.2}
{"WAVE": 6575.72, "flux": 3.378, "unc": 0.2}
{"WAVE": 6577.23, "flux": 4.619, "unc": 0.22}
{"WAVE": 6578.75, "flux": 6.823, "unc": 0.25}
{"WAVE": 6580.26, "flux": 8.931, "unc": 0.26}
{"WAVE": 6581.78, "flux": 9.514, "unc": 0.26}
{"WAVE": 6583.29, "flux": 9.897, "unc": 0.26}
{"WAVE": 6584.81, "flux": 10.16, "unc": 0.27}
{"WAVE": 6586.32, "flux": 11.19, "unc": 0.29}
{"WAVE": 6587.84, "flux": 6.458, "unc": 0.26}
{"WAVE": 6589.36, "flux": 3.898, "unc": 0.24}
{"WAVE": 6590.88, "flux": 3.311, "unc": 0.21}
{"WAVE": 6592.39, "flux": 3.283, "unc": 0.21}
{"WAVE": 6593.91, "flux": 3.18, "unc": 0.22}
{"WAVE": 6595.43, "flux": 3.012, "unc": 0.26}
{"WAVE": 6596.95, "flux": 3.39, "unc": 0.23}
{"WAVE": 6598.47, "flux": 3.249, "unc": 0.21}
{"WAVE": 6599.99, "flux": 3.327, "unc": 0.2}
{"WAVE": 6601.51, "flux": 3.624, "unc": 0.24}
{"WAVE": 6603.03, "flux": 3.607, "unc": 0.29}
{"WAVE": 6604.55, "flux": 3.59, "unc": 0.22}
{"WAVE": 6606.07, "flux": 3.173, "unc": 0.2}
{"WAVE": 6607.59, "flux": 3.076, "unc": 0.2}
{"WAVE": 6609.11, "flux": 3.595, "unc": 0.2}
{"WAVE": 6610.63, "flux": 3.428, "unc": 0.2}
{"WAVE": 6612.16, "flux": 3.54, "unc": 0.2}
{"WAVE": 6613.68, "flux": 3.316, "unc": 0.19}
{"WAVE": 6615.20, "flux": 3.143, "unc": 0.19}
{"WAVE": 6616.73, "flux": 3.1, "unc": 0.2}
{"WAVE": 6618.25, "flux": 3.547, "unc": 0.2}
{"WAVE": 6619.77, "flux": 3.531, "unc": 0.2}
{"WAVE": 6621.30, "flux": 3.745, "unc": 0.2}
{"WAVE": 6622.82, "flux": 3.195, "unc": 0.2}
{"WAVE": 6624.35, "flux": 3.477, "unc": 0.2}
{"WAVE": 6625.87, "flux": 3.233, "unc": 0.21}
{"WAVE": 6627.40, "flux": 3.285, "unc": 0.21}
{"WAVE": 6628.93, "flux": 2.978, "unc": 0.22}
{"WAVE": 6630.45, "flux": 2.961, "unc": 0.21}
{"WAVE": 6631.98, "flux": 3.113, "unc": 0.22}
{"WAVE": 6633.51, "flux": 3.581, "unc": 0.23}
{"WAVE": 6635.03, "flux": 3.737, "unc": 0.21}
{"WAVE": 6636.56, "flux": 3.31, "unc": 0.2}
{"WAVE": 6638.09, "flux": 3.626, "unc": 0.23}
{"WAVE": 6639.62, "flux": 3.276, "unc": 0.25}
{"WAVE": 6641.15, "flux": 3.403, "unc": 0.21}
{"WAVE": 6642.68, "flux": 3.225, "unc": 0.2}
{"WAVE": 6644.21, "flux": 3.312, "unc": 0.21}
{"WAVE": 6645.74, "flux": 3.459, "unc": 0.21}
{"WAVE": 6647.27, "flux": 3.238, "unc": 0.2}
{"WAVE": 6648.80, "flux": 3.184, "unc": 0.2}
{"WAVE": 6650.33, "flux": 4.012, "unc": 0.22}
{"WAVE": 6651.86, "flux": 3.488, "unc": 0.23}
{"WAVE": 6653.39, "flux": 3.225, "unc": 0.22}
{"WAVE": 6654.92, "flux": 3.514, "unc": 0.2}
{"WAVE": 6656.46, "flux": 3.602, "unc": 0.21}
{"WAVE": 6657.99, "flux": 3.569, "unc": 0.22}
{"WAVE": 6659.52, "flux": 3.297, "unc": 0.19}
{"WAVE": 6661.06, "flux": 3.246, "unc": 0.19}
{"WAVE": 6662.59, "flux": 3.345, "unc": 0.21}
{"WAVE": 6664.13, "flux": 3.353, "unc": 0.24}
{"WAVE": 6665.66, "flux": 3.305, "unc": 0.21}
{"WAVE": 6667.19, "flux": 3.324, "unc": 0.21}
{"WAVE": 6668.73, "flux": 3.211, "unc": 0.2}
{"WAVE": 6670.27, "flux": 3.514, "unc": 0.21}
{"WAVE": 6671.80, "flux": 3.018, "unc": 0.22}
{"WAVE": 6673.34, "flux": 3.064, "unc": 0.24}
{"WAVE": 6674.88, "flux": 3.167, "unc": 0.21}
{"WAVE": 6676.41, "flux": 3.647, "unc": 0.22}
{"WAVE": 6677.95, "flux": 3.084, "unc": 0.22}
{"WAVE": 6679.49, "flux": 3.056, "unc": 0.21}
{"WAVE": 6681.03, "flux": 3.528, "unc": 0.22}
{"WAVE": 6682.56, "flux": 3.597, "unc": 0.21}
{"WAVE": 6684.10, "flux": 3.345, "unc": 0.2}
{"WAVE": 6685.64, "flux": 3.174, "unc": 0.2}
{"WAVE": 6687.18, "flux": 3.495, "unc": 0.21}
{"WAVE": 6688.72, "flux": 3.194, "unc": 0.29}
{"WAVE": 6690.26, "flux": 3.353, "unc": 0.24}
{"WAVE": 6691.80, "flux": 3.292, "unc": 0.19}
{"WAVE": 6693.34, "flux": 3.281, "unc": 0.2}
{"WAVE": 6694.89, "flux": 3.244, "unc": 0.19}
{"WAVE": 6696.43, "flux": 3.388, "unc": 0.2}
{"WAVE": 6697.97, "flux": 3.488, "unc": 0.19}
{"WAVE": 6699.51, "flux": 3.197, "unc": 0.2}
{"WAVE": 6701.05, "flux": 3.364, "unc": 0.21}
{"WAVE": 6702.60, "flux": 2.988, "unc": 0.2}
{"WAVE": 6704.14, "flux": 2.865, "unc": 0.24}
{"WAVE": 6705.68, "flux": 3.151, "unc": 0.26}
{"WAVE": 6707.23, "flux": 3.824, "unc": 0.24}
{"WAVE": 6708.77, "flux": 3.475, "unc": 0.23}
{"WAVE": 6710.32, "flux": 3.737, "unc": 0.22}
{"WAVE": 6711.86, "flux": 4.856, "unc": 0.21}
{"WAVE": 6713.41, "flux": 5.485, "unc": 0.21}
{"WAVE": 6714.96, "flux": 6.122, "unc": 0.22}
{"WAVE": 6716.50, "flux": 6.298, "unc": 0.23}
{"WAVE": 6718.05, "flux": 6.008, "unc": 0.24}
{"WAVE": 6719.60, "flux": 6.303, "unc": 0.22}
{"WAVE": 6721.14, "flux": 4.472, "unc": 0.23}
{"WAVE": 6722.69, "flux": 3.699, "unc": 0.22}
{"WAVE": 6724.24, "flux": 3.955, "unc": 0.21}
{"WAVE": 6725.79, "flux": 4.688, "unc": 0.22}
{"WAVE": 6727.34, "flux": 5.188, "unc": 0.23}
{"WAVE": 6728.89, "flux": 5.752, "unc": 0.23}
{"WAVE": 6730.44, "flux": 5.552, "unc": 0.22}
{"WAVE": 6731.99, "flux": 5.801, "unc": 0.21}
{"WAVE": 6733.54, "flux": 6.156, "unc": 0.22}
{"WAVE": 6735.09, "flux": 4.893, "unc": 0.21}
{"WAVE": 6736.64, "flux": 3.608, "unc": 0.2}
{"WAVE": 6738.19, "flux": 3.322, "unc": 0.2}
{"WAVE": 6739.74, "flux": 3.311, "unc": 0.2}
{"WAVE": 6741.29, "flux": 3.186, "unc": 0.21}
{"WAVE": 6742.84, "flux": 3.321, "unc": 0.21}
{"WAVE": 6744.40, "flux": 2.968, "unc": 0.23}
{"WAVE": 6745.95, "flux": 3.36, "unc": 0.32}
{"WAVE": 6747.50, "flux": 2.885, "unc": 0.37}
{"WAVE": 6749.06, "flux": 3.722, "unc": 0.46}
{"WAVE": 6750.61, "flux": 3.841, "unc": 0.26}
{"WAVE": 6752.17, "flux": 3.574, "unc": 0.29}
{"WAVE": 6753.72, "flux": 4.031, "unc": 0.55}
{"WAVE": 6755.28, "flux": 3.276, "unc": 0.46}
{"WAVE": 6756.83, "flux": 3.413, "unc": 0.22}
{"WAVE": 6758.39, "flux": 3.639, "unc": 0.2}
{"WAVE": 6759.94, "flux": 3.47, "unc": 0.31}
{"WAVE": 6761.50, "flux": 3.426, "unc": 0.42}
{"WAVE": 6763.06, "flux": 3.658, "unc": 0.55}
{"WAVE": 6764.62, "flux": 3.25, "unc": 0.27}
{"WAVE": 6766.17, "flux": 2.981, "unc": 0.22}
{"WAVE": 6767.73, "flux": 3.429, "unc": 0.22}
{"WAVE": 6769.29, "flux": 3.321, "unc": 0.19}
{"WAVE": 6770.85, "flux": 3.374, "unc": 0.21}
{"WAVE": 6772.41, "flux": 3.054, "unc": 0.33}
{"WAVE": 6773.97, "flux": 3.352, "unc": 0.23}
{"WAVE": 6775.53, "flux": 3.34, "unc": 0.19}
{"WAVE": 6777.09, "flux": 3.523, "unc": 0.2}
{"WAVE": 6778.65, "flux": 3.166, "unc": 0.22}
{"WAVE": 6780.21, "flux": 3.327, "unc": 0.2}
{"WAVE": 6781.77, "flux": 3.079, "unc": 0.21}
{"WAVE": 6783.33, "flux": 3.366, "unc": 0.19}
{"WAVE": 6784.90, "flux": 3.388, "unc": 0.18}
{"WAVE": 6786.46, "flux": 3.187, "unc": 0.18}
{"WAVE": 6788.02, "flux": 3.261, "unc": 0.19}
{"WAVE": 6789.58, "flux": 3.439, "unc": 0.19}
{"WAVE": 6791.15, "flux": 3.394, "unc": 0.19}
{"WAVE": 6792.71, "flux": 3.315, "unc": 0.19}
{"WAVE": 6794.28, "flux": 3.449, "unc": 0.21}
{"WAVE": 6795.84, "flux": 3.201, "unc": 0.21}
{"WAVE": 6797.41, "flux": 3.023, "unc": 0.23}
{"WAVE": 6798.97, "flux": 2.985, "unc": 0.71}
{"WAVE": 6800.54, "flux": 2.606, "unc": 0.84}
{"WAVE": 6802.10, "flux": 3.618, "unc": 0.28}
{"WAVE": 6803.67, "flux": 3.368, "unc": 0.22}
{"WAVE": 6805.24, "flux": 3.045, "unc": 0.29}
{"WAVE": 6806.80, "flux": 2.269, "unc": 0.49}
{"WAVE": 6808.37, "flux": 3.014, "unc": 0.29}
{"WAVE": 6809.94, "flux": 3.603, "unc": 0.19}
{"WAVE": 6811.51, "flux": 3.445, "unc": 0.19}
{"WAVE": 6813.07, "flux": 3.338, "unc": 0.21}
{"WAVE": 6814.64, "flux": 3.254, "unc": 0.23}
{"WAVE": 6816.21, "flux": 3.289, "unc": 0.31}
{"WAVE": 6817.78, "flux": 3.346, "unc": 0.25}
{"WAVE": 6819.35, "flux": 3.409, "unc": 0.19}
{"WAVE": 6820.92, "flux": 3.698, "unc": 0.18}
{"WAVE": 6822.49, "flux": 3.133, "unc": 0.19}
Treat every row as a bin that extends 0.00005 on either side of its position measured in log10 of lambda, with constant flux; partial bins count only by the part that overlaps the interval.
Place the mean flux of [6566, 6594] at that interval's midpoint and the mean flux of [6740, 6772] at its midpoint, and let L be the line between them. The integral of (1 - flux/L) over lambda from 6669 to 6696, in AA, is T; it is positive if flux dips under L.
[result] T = 7.7 AA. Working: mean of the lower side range 6.34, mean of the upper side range 3.4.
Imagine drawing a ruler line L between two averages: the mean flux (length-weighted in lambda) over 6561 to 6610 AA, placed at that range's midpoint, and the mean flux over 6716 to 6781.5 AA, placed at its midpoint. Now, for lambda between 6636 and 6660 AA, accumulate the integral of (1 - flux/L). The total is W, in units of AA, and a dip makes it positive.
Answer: 9.8 AA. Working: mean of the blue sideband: 6.9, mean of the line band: 3.42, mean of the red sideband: 3.95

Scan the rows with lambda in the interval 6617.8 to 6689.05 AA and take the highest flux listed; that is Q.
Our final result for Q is 4.012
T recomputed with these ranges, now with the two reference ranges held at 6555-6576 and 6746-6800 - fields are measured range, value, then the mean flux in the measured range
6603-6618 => 9.61 AA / 3.35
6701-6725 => 4.64 AA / 4.44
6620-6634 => 8.72 AA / 3.29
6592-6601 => 6.02 AA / 3.25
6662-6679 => 9.18 AA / 3.27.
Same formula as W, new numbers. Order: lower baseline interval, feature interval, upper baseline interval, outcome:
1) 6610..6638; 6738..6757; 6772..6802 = -0.8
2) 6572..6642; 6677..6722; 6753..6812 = -1.9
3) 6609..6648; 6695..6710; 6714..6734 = 4.9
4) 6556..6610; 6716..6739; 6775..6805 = -2.5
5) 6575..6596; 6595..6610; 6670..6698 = 6.2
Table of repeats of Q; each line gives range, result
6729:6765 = 6.156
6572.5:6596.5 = 11.19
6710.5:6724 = 6.303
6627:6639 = 3.737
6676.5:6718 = 6.298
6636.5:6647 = 3.626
